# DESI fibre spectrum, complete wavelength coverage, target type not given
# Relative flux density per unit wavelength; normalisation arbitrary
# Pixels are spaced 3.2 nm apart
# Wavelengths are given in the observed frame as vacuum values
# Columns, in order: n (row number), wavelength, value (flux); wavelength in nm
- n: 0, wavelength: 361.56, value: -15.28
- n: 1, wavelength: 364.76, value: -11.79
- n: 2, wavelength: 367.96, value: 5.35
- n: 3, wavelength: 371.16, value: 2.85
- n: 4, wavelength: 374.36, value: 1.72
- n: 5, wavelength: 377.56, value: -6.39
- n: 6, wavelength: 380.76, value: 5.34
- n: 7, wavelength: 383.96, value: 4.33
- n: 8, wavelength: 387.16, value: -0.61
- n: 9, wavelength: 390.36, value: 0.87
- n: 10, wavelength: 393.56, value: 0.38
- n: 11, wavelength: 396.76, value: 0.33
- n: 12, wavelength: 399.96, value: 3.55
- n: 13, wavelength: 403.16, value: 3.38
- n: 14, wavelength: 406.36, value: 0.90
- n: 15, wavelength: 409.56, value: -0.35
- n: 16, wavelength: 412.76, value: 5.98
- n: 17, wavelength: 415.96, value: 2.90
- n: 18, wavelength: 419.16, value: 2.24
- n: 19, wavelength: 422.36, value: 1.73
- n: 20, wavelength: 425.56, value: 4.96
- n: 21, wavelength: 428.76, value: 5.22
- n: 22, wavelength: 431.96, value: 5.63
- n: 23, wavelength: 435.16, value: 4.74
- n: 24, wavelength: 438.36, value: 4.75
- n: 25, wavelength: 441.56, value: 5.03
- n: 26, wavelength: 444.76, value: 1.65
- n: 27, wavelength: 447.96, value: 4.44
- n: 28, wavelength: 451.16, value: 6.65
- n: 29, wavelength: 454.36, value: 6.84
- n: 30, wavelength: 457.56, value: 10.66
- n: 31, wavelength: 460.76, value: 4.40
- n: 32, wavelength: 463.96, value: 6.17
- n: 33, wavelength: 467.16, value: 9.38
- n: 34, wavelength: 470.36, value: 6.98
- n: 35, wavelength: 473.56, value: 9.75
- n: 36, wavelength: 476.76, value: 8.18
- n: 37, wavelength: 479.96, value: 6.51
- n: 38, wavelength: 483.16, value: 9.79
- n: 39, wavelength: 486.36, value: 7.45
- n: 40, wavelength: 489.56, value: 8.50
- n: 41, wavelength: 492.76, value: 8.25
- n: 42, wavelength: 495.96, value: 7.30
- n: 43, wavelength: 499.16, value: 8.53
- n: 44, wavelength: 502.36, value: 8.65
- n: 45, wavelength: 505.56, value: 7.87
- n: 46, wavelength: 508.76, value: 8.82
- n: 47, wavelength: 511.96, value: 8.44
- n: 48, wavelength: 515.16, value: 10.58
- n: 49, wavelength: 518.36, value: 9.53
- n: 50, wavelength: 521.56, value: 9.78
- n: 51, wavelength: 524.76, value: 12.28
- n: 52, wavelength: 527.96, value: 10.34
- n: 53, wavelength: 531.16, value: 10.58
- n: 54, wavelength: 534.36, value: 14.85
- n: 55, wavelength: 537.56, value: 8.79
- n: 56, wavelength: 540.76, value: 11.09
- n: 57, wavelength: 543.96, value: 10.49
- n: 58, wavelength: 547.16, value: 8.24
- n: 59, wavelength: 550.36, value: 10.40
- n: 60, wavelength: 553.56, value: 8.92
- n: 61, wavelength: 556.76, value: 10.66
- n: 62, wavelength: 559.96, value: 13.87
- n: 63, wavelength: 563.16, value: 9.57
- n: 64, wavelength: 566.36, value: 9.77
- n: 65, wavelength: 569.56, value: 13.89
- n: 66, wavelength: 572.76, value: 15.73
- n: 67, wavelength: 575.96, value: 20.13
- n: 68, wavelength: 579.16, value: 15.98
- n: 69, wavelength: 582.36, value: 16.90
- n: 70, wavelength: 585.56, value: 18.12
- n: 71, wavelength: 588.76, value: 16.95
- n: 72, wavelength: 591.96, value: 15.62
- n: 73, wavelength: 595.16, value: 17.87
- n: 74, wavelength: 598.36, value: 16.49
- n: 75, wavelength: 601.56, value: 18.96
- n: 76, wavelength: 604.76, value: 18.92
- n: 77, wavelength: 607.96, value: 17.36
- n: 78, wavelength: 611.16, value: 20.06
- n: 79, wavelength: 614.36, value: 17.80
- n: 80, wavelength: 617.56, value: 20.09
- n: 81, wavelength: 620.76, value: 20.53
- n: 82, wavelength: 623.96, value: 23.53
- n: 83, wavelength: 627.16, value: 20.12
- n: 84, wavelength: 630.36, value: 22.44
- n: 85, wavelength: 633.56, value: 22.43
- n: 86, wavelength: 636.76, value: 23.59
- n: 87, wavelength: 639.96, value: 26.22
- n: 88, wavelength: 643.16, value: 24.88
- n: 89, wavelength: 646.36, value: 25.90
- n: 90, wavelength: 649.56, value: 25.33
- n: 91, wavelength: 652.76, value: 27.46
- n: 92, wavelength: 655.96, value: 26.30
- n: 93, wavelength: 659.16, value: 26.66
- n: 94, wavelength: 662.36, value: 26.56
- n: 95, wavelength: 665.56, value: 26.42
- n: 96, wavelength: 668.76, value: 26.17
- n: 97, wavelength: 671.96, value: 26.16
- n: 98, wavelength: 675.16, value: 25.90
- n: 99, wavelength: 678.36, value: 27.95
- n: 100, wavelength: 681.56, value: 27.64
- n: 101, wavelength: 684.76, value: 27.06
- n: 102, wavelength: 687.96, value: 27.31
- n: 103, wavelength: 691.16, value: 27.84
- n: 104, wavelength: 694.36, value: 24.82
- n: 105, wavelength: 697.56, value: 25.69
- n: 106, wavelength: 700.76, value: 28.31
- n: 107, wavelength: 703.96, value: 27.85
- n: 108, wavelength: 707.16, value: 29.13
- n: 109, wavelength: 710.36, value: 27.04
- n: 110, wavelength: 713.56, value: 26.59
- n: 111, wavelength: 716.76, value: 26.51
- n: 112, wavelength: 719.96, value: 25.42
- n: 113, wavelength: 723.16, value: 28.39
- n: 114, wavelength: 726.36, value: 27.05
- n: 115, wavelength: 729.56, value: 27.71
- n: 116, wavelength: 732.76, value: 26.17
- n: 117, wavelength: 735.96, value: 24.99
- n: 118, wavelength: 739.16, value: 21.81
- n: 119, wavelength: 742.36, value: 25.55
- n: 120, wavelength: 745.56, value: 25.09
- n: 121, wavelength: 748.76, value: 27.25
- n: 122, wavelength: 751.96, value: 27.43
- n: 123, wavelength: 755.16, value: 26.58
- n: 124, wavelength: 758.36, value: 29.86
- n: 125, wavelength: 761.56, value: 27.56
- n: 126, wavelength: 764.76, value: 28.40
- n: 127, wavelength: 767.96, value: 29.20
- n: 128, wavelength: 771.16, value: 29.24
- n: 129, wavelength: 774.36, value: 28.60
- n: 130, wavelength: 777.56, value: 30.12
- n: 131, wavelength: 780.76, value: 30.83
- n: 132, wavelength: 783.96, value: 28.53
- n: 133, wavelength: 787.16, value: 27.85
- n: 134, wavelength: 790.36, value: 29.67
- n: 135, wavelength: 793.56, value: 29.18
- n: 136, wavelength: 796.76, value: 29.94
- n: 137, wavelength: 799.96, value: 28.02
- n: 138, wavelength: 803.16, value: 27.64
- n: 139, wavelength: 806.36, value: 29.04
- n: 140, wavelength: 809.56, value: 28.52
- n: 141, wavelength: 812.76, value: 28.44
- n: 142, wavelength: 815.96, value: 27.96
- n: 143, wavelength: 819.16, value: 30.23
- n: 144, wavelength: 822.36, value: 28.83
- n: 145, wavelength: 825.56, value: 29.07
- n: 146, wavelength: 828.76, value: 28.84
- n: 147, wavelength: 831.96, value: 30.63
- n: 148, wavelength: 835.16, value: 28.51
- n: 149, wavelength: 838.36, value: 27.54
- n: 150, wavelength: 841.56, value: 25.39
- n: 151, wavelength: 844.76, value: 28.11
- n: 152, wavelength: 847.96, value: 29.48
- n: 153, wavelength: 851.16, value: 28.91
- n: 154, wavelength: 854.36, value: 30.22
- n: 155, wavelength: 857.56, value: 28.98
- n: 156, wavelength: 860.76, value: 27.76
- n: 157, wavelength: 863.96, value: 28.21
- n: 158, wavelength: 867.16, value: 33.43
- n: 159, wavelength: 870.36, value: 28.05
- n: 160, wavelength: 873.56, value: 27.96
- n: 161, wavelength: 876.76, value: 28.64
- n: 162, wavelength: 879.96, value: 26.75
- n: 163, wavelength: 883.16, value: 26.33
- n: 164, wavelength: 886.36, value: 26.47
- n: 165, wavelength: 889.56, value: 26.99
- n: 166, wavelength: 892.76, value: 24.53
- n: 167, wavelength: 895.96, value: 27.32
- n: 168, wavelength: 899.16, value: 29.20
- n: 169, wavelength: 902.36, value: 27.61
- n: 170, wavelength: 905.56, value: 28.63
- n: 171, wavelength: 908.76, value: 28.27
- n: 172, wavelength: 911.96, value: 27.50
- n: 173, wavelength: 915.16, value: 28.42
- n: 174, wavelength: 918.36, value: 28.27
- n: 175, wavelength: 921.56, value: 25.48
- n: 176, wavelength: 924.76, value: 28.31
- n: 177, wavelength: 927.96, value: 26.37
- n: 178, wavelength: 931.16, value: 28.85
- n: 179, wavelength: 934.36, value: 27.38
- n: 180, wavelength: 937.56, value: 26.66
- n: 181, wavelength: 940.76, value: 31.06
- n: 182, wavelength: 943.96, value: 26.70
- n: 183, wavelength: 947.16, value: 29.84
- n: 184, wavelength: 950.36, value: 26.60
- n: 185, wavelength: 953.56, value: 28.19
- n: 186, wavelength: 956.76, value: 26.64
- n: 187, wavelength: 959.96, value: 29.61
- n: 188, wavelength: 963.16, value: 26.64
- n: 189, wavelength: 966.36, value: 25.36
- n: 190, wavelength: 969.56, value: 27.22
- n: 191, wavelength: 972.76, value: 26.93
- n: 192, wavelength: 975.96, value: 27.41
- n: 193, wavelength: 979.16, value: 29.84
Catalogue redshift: 0.43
